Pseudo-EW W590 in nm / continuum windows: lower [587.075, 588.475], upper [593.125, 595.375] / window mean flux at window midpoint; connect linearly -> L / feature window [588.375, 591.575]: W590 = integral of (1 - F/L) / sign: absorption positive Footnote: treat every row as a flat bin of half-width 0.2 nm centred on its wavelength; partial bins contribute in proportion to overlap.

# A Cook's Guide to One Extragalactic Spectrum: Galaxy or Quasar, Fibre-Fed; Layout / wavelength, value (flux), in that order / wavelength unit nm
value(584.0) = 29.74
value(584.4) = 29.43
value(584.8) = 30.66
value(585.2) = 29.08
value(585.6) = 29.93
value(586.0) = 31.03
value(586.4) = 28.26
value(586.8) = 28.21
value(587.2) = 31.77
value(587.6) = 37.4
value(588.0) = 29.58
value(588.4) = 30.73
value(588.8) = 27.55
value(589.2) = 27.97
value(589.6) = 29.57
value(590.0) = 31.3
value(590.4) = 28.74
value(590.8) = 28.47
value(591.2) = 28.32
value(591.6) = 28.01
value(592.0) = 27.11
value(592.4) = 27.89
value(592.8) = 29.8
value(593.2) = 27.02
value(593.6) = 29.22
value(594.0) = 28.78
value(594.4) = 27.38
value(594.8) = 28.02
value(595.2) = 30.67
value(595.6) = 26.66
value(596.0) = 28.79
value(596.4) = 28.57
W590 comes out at 0.23 nm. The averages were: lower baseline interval 32.5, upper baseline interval 28.6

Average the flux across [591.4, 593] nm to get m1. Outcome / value 28.2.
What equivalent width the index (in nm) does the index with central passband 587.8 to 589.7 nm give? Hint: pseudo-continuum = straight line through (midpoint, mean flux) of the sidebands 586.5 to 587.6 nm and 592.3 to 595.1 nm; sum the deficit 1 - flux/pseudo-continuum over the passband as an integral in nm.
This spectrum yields 0.088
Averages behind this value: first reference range 31.2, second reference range 28.4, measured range 29.1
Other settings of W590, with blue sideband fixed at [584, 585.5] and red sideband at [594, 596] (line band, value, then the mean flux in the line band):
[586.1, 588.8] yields -0.13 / 30.7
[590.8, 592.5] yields 0.05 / 27.9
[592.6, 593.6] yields 0.00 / 28.6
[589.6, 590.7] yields -0.03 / 29.8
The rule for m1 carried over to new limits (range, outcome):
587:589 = 31.4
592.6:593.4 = 28.4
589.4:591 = 29.5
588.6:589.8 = 28.4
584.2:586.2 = 30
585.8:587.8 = 31.3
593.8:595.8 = 28.3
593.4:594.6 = 28.5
